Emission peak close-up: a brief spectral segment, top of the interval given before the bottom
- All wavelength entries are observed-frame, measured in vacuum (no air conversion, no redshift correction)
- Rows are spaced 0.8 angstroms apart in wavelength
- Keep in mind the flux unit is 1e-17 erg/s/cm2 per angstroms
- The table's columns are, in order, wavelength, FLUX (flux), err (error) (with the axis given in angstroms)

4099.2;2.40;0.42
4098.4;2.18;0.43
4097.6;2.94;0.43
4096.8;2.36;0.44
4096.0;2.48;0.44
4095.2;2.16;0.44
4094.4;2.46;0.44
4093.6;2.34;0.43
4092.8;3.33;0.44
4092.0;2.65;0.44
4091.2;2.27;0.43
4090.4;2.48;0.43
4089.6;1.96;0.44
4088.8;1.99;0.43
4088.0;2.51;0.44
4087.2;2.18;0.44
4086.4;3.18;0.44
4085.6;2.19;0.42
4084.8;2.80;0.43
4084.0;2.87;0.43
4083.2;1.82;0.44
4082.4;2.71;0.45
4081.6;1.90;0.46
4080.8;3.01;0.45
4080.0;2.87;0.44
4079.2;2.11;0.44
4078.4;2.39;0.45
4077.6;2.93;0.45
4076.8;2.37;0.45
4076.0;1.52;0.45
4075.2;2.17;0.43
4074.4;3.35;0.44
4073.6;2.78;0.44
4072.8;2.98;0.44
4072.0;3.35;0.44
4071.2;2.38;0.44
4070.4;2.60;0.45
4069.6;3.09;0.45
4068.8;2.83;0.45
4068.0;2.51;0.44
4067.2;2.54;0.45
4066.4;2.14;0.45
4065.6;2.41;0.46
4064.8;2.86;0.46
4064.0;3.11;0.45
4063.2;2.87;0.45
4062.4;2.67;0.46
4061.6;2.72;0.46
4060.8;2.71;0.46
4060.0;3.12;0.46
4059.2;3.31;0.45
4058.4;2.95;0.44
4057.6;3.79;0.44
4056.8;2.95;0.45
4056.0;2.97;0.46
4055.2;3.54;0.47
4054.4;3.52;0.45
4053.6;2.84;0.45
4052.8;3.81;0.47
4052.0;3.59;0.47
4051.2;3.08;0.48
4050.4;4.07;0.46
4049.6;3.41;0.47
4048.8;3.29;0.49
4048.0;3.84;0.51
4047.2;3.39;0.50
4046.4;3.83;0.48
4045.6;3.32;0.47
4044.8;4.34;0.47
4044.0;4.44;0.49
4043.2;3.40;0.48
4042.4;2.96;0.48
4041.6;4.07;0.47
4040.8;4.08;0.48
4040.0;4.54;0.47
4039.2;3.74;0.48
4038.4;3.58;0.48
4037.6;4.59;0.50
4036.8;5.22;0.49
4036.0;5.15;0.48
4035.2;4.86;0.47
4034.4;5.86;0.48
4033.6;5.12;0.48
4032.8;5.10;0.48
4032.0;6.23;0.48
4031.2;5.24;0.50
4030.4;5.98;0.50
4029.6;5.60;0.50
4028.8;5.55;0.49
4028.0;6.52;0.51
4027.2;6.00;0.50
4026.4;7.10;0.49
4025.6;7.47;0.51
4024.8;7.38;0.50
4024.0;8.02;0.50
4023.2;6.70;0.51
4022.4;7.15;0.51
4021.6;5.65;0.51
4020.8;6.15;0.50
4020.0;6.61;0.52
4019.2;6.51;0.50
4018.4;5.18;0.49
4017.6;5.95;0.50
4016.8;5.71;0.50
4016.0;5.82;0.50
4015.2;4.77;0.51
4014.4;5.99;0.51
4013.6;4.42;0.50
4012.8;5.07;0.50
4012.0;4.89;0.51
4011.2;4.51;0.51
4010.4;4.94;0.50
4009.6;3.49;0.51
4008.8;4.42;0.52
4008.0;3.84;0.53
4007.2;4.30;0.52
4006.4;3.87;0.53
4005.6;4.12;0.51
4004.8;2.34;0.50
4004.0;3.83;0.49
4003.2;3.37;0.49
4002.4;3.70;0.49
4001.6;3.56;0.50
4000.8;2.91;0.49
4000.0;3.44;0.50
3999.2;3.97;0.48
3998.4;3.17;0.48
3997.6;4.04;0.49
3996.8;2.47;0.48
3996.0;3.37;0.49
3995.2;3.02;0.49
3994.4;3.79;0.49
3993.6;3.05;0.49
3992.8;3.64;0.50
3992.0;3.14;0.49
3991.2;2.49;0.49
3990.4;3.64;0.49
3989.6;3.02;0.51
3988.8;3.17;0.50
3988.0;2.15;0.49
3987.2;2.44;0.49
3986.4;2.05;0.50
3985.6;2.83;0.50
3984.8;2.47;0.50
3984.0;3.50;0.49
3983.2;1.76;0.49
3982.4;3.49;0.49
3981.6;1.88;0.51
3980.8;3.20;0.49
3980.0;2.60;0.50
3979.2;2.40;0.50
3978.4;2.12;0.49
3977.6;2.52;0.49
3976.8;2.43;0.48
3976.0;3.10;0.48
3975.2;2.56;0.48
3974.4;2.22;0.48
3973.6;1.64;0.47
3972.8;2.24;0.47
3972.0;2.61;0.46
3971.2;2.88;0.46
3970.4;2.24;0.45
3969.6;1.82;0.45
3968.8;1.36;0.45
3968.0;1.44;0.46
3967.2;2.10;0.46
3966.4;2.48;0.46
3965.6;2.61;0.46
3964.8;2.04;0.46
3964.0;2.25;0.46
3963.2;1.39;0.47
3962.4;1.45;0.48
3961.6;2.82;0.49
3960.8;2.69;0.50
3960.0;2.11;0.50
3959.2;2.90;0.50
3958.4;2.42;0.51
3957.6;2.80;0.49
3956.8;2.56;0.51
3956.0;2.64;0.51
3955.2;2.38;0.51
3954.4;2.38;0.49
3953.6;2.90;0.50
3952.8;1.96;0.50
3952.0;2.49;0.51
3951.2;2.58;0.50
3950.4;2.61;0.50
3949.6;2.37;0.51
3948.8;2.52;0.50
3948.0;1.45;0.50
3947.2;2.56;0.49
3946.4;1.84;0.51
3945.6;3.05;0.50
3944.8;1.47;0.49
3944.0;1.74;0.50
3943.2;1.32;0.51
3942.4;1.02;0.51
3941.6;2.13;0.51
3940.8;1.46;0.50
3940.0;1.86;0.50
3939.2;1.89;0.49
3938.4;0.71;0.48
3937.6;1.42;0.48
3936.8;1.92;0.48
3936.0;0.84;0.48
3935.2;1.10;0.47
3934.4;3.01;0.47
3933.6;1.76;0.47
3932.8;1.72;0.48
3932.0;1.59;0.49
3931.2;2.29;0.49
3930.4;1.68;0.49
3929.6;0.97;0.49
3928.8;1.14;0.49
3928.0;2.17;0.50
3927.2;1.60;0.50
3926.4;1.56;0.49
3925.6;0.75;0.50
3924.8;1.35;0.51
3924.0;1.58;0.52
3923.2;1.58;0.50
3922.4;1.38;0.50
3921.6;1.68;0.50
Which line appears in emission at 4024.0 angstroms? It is C IV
